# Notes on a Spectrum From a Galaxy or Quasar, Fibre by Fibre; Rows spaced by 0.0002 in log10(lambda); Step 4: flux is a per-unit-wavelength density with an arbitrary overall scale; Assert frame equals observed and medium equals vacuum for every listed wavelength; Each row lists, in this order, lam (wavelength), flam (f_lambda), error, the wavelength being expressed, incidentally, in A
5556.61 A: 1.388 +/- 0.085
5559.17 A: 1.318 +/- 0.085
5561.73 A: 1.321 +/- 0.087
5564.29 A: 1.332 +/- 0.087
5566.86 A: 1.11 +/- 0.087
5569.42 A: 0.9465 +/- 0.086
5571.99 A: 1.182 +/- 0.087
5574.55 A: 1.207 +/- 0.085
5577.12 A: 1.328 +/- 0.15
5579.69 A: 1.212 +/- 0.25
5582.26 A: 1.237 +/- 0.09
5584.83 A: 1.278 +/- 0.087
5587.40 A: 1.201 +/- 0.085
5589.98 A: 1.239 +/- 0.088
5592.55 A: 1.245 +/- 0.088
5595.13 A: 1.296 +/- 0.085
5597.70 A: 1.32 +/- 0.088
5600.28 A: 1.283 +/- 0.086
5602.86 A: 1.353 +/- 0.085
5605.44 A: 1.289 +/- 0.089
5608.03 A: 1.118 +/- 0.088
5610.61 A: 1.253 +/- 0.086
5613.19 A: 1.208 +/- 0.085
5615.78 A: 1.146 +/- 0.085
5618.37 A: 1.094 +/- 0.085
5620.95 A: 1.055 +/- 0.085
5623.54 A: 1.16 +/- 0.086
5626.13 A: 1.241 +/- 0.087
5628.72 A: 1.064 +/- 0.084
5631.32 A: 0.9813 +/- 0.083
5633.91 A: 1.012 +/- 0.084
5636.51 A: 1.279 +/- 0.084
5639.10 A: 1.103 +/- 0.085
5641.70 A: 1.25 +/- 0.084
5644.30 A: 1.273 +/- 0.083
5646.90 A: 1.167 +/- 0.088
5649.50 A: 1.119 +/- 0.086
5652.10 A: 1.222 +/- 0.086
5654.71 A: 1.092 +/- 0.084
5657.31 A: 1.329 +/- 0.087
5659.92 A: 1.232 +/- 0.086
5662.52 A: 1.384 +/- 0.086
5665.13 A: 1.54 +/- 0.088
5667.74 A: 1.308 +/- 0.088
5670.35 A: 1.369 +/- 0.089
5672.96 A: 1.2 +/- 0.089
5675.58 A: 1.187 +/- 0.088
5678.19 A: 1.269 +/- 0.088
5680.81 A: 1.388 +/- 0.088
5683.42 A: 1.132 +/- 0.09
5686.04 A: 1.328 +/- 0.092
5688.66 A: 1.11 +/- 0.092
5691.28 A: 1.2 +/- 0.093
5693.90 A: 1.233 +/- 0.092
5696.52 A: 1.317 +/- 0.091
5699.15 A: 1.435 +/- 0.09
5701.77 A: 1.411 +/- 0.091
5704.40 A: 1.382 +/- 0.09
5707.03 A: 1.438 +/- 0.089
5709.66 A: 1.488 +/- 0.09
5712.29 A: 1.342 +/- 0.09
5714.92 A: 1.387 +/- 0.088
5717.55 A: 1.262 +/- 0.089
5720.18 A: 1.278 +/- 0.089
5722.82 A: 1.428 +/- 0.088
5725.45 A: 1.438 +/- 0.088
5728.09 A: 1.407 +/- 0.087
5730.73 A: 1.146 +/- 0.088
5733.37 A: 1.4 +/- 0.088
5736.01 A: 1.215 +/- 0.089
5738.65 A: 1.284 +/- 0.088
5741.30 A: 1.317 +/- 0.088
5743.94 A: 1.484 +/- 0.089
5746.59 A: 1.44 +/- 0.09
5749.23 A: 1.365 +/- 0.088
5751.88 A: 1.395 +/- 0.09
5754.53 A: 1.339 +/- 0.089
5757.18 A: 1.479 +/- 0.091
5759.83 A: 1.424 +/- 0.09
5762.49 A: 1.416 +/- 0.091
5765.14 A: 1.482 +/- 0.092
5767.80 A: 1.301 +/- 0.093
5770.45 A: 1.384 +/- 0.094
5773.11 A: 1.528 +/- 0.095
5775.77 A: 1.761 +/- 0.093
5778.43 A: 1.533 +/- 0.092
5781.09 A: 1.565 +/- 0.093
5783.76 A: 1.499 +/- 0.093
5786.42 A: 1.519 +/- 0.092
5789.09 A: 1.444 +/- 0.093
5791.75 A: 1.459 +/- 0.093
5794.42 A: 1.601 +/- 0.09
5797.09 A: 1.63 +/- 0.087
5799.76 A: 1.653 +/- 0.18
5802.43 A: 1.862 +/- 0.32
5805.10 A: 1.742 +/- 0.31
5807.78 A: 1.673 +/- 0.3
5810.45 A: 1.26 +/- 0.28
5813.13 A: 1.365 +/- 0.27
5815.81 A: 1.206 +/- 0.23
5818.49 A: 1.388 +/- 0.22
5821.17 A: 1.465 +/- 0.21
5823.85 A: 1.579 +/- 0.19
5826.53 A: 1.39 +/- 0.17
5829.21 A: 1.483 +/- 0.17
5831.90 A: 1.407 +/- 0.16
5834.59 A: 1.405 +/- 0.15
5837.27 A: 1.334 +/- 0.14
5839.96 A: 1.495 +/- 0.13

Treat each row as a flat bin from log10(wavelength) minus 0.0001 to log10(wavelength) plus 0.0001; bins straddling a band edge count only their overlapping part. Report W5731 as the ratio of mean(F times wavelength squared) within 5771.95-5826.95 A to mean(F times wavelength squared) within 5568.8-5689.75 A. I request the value 1.3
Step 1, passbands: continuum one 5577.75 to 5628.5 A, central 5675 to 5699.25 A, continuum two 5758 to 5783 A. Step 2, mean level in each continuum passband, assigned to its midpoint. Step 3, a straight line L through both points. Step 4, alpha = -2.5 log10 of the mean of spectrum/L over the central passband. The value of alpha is 0.08 mag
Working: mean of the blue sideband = 1.22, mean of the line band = 1.25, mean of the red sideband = 1.49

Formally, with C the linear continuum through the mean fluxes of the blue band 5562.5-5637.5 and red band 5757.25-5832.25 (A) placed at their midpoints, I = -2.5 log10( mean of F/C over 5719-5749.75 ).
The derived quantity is 0.04 mag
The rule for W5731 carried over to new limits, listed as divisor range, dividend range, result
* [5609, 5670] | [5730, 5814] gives 1.29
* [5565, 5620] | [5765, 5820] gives 1.34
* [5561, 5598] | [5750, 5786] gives 1.28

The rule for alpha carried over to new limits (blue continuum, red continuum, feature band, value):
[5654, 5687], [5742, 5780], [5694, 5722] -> -0.01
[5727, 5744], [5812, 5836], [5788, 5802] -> -0.15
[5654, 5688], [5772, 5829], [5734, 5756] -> 0.05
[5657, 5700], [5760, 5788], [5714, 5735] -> 0.04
